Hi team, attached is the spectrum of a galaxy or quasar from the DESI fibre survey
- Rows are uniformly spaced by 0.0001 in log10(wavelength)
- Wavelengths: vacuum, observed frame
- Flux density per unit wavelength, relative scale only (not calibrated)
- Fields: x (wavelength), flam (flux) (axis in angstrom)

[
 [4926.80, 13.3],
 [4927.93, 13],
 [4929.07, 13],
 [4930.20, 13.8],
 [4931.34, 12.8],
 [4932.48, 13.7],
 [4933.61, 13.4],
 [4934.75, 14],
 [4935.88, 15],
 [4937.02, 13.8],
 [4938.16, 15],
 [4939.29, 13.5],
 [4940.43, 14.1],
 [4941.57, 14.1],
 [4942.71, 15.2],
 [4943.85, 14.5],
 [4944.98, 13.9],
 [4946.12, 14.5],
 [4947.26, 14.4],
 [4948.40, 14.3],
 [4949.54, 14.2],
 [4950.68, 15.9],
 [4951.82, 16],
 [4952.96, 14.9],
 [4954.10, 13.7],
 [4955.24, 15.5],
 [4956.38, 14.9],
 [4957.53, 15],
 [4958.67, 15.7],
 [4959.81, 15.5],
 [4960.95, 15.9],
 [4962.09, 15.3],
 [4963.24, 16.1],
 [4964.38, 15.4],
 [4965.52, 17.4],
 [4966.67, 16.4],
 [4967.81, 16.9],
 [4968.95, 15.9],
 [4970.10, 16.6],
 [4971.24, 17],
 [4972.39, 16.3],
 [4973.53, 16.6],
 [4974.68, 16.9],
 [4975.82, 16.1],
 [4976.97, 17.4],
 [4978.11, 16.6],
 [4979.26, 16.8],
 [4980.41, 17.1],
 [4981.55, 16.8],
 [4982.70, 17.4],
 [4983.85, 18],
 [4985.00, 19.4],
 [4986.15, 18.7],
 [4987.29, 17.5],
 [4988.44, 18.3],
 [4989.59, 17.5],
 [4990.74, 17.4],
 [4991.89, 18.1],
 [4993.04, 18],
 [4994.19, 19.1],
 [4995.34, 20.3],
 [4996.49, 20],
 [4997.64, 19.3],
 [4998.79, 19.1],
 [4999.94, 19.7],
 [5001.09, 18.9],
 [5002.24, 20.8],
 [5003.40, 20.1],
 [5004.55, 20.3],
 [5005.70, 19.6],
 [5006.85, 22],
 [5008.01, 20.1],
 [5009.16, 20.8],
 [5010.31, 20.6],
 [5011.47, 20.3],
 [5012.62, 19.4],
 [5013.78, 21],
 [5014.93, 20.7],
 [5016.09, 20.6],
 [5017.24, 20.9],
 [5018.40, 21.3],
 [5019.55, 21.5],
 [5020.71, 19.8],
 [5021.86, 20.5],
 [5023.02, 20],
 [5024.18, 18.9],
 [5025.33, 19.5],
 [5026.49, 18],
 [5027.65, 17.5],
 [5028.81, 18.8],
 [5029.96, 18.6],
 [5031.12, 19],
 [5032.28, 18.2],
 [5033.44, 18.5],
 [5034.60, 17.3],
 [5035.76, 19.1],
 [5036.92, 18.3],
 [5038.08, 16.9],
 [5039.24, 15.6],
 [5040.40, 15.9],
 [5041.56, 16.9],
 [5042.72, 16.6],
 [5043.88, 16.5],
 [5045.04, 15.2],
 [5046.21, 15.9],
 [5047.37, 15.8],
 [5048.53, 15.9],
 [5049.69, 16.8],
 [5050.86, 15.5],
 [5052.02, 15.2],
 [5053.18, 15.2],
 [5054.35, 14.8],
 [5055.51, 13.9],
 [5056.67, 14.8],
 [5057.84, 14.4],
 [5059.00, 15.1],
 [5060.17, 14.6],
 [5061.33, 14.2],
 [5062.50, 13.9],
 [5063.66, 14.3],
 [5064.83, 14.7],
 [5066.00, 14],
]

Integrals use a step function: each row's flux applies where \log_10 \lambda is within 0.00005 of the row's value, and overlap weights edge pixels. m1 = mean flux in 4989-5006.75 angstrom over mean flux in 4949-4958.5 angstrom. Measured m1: 1.28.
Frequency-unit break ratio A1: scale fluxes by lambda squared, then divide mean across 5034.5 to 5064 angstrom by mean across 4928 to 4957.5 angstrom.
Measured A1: 1.14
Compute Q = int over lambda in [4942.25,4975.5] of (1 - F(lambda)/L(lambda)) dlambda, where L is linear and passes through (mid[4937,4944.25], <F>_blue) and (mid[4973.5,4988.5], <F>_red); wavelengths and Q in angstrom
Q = 0.4 angstrom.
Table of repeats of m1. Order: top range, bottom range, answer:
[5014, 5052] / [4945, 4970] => 1.18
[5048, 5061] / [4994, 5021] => 0.74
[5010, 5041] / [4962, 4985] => 1.14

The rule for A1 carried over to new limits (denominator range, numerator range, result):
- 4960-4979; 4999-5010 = 1.25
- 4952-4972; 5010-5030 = 1.29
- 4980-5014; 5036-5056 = 0.85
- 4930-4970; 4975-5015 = 1.29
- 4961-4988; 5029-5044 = 1.07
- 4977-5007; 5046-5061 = 0.83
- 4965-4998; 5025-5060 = 0.97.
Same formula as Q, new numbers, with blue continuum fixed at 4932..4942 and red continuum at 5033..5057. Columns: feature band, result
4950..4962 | -0.7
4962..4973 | -1.3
